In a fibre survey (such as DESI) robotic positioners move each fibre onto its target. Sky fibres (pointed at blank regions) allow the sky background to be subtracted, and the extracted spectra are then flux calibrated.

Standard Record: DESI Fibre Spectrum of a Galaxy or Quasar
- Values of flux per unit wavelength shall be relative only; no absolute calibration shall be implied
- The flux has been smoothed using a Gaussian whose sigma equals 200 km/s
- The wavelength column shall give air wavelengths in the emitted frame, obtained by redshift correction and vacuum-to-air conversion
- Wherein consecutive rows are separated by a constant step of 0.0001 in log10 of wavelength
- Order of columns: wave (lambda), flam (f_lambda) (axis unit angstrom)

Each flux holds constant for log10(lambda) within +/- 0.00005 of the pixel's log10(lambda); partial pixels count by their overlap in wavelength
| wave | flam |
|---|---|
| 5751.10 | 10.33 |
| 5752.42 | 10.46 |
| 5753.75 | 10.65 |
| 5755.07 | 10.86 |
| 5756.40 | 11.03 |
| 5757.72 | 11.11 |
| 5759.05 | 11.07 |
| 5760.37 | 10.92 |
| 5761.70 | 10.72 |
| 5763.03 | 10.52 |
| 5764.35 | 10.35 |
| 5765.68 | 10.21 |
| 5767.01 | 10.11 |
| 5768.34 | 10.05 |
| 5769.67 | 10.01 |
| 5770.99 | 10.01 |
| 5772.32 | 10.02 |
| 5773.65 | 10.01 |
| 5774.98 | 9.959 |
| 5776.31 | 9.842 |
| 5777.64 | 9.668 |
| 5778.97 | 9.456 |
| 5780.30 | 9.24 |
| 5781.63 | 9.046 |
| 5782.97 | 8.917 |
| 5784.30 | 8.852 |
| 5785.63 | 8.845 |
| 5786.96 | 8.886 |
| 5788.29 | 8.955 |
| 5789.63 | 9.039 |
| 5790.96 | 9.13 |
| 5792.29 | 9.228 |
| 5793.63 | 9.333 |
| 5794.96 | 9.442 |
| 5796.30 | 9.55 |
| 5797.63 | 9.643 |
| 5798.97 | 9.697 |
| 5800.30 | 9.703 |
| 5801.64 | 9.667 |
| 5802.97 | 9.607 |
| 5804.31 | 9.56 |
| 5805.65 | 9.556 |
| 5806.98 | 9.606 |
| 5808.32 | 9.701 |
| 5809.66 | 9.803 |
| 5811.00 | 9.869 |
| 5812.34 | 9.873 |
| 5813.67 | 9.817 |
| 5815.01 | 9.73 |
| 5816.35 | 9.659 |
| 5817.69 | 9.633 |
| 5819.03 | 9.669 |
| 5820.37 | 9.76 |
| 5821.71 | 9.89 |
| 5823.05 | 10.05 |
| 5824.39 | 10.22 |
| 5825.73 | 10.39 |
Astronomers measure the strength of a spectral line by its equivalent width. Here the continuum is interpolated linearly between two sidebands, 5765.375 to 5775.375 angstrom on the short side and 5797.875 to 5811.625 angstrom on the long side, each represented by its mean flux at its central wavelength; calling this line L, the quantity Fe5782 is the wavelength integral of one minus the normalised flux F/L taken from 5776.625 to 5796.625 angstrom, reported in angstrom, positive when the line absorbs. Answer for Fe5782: 1.4 angstrom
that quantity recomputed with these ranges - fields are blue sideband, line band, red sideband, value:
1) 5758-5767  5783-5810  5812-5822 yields 1.86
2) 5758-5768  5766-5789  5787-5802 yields 1.12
